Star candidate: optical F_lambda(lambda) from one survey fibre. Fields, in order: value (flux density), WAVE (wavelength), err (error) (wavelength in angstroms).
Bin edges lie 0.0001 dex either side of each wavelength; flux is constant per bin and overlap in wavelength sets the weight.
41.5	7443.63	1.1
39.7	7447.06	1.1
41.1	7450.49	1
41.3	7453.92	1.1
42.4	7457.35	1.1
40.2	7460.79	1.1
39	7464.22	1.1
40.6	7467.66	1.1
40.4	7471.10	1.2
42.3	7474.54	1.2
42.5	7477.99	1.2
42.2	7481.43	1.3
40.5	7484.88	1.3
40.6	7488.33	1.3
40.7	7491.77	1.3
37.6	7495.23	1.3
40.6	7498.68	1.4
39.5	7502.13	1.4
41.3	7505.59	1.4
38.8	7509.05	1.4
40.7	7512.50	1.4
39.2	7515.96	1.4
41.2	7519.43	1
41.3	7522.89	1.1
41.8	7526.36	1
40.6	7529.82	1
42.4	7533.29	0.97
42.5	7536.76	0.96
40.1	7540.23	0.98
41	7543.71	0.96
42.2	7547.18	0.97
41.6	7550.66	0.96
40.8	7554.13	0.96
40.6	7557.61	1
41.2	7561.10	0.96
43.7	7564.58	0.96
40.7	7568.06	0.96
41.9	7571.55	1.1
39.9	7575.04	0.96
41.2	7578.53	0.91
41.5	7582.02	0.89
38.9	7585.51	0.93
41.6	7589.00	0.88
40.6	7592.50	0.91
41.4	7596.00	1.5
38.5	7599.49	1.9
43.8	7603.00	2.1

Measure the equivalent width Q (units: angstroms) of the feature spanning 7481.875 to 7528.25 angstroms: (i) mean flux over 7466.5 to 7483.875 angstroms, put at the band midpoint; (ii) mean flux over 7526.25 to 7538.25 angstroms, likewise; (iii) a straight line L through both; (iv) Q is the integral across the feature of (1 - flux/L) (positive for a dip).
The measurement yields 1.5 angstroms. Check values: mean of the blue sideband 41.6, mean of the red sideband 41.8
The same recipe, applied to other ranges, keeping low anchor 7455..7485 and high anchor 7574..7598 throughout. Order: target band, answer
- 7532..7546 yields -0.20 angstroms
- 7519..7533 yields -0.13 angstroms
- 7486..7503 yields 0.51 angstroms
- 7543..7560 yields -0.16 angstroms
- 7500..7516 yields 0.40 angstroms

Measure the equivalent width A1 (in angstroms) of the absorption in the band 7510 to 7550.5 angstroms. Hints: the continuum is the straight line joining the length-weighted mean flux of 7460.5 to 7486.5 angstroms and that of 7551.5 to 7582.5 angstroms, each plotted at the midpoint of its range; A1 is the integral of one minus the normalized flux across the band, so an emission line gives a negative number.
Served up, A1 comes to 0.0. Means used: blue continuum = 41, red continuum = 41.3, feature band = 41.2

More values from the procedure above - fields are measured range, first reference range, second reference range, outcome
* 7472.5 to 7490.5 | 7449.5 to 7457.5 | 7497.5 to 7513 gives -0.35 angstroms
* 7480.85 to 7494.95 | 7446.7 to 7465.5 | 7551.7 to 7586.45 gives 0.10 angstroms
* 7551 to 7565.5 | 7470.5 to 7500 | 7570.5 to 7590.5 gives -0.23 angstroms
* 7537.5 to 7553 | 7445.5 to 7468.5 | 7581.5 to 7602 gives -0.29 angstroms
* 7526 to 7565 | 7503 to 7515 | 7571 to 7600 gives -1.03 angstroms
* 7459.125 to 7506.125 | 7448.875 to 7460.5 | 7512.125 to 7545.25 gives 0.85 angstroms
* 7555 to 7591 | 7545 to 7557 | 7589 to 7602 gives -0.09 angstroms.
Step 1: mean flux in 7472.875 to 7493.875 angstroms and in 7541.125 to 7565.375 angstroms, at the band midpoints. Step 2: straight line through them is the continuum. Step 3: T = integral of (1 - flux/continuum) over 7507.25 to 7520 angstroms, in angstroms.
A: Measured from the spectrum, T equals 0.5 angstroms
